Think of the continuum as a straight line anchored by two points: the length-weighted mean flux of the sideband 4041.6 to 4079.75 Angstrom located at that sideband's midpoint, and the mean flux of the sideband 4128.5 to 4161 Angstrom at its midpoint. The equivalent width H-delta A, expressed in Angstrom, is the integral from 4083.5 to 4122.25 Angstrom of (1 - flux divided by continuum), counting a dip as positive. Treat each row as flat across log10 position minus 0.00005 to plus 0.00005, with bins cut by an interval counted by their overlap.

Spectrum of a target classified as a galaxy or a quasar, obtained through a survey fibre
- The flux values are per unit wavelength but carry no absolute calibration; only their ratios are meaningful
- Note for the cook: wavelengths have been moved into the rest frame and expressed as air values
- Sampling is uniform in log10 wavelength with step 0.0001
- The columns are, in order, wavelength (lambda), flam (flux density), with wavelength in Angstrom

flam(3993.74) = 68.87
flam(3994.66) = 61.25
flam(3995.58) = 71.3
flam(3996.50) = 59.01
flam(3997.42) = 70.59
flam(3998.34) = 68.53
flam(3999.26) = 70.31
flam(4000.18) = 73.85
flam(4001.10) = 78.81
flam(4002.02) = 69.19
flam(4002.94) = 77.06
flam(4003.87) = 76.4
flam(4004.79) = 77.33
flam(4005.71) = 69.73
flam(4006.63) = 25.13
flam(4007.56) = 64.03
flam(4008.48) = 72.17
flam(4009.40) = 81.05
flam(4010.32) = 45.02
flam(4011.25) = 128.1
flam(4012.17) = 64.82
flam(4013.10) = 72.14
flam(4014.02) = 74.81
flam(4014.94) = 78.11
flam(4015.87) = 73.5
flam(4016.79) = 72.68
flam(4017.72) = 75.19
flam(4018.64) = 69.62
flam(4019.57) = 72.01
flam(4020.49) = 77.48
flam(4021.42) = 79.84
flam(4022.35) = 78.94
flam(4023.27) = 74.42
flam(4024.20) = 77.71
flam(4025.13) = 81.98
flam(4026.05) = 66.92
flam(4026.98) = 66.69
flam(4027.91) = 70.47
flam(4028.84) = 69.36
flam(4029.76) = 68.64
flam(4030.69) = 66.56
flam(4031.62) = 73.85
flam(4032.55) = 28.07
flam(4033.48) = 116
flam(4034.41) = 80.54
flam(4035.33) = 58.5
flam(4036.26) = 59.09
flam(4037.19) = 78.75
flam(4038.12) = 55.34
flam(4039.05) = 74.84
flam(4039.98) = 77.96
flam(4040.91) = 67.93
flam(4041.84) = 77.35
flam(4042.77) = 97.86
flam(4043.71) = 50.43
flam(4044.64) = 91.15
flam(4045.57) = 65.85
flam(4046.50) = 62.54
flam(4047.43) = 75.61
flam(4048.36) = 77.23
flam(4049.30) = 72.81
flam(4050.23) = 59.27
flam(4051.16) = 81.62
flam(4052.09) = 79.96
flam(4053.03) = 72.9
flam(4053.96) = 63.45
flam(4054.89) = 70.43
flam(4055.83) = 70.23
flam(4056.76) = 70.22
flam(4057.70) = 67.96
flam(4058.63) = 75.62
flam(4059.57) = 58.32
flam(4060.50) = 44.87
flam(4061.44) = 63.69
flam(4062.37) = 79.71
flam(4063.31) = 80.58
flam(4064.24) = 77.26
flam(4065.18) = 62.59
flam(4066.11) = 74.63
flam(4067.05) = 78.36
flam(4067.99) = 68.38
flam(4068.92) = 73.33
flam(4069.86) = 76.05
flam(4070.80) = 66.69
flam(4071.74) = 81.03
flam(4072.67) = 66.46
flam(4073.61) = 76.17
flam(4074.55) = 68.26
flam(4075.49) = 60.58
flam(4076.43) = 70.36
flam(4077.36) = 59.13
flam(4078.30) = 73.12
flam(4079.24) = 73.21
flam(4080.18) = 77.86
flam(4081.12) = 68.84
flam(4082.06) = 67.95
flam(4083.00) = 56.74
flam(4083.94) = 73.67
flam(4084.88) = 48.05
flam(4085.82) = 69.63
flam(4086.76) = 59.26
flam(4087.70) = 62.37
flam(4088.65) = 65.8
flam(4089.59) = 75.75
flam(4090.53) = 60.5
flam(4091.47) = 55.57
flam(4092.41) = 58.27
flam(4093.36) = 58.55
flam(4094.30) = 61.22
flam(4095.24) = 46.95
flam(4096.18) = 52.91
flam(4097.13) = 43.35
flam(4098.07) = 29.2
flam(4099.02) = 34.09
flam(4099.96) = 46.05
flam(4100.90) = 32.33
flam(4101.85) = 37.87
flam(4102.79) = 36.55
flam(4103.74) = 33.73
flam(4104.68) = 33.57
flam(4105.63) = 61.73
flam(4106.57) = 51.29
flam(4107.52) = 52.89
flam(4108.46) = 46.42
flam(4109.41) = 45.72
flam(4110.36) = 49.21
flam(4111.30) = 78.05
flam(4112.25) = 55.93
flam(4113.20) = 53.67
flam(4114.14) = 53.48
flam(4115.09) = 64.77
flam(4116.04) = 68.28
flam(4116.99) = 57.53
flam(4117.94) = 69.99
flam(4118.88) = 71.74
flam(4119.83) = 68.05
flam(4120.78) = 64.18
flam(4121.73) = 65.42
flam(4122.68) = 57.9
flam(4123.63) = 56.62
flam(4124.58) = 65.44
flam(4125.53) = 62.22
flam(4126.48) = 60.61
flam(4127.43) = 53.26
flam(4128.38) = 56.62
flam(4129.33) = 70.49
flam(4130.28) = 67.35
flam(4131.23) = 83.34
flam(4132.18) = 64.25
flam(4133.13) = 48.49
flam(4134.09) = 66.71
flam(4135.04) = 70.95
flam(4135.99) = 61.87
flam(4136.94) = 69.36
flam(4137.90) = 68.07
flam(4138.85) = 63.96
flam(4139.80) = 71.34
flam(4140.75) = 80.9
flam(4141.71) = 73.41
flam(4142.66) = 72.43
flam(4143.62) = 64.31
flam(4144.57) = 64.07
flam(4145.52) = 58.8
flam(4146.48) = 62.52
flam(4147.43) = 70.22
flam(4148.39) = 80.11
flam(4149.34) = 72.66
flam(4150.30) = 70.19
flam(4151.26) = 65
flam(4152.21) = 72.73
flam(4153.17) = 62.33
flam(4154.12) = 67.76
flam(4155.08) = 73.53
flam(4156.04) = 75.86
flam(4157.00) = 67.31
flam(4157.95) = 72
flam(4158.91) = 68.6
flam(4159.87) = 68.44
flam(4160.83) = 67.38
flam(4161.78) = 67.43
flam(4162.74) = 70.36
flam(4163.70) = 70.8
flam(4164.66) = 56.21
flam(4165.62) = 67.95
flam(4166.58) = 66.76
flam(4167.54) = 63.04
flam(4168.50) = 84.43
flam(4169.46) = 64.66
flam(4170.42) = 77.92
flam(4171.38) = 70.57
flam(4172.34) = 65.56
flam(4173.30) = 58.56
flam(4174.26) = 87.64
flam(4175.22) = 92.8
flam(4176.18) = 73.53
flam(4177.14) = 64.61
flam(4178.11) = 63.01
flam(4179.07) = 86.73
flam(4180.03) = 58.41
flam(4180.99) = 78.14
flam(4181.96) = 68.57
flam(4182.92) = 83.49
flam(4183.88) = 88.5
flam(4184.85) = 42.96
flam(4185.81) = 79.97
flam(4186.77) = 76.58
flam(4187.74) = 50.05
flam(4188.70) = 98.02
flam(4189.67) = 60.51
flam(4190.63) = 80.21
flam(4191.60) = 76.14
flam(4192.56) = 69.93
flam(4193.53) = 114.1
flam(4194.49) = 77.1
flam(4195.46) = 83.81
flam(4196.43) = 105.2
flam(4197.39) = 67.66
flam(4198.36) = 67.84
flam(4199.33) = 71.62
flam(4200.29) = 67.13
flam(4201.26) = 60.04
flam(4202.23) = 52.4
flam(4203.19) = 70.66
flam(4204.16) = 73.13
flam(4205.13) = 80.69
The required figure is 8.25 Angstrom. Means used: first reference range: 71.1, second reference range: 68.6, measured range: 55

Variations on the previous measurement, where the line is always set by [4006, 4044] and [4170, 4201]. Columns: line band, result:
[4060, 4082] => 0.72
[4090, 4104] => 5.19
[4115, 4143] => 3.08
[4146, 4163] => 1.10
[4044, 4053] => -0.14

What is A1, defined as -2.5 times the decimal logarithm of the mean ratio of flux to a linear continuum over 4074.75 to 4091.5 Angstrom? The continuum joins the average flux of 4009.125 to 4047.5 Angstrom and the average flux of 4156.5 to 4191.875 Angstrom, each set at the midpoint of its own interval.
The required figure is 0.11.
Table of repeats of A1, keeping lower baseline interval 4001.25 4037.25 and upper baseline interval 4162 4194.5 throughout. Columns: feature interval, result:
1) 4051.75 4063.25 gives 0.061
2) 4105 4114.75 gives 0.309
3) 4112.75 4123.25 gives 0.153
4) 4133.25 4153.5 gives 0.070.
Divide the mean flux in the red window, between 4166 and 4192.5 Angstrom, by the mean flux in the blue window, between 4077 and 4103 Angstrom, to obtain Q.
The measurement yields 1.28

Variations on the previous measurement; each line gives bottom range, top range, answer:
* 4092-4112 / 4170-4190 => 1.54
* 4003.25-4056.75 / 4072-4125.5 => 0.81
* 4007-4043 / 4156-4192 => 0.97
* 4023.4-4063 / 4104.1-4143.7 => 0.88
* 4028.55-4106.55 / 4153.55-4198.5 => 1.13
